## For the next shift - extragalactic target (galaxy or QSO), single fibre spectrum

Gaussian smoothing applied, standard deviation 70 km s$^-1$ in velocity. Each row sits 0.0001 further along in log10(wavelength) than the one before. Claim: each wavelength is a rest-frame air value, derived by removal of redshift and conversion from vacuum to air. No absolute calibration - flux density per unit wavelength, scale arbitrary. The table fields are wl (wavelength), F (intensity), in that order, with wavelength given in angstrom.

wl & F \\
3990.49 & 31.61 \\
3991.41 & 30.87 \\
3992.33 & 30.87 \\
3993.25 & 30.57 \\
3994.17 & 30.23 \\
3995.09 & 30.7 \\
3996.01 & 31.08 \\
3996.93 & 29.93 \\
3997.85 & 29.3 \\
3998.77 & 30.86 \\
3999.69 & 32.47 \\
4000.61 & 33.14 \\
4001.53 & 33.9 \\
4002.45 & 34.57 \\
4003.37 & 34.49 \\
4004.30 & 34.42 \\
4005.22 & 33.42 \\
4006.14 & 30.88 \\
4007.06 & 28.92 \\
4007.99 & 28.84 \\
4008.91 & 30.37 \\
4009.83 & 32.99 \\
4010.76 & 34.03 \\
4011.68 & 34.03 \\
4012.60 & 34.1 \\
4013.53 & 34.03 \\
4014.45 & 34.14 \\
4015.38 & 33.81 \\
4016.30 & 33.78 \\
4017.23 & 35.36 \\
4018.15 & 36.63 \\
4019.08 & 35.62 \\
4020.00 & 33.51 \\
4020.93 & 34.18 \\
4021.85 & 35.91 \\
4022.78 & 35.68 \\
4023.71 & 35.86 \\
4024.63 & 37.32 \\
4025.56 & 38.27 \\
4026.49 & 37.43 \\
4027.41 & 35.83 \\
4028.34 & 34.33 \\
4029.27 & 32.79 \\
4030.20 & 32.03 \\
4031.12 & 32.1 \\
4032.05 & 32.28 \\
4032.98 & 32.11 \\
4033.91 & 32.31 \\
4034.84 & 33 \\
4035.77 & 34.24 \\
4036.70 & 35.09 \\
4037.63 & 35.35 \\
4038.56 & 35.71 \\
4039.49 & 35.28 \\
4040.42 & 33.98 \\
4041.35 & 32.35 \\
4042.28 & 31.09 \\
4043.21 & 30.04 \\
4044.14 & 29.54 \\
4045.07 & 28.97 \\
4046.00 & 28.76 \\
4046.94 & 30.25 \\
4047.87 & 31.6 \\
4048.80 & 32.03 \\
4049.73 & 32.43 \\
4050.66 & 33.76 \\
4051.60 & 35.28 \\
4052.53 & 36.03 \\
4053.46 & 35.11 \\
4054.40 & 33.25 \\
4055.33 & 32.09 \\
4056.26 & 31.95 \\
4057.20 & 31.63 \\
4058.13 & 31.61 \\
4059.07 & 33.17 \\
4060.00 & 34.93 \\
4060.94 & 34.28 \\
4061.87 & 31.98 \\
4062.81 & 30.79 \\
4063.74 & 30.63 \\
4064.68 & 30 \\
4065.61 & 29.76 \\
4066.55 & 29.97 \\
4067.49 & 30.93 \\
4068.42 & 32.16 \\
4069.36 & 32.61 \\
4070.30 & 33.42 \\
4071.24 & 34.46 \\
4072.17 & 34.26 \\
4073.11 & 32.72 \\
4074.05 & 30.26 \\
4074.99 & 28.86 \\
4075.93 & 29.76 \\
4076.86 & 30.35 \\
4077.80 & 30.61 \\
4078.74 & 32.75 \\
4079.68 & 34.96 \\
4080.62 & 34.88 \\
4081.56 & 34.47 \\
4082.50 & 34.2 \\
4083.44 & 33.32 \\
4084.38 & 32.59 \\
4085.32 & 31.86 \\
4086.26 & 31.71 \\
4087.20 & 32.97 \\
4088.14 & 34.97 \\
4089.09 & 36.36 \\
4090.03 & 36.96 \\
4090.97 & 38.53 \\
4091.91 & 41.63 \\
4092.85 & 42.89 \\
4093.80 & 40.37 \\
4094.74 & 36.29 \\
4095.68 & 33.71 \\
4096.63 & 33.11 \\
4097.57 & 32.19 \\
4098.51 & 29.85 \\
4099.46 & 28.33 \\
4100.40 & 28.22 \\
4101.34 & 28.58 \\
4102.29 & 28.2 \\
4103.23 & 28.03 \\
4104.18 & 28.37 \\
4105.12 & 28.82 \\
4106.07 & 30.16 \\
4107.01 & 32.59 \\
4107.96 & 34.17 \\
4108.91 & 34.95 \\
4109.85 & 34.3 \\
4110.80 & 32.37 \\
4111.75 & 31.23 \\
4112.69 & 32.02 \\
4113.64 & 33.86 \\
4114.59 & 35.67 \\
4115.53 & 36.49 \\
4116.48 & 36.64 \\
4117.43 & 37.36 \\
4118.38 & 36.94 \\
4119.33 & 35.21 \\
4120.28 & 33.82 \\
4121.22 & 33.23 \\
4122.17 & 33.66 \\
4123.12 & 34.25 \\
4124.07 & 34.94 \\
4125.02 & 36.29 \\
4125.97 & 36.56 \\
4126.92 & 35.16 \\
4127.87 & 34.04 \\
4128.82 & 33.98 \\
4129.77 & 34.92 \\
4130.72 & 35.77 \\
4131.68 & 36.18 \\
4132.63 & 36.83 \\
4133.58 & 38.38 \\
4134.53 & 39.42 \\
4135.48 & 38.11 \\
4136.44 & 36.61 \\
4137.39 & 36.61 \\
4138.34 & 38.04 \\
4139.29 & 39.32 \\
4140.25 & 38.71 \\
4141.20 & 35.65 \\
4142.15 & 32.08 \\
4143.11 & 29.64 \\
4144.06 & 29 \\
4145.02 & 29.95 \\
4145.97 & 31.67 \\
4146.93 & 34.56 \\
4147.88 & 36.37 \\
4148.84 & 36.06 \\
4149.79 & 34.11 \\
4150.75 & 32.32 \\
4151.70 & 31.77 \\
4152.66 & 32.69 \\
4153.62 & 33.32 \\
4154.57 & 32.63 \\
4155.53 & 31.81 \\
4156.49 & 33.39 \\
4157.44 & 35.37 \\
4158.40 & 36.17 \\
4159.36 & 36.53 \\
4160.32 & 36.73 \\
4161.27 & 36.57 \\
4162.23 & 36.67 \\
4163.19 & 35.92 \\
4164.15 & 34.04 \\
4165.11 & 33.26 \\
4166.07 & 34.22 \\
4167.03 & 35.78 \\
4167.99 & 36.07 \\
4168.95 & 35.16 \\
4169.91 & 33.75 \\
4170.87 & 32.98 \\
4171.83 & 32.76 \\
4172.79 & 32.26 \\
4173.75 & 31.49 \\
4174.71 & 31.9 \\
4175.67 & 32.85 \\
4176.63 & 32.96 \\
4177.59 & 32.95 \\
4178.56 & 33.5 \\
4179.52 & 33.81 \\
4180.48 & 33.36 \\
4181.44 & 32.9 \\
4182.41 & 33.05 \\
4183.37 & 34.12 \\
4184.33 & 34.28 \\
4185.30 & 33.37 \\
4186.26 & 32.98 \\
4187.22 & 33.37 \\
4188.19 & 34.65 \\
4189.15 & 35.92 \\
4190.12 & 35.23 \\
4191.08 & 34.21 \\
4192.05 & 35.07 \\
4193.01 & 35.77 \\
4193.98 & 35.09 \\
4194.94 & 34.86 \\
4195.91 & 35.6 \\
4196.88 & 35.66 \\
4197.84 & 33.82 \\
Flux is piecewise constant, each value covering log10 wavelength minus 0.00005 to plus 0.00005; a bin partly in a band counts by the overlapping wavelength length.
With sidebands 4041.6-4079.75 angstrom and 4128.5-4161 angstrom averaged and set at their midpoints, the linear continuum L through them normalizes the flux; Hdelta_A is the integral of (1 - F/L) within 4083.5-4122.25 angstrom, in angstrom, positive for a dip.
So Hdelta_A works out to -0.3 angstrom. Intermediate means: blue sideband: 31.9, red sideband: 34.9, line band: 33.6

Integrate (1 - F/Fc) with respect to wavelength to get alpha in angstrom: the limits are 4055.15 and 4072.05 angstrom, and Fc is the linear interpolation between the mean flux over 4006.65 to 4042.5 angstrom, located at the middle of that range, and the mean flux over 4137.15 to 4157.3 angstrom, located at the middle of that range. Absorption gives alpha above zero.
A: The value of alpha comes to 0.9 angstrom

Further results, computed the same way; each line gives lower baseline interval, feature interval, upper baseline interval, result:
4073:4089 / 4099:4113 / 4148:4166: 1.04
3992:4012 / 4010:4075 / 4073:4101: -1.08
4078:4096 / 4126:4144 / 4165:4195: -0.66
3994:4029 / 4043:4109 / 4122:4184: 2.79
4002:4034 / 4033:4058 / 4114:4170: 1.06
